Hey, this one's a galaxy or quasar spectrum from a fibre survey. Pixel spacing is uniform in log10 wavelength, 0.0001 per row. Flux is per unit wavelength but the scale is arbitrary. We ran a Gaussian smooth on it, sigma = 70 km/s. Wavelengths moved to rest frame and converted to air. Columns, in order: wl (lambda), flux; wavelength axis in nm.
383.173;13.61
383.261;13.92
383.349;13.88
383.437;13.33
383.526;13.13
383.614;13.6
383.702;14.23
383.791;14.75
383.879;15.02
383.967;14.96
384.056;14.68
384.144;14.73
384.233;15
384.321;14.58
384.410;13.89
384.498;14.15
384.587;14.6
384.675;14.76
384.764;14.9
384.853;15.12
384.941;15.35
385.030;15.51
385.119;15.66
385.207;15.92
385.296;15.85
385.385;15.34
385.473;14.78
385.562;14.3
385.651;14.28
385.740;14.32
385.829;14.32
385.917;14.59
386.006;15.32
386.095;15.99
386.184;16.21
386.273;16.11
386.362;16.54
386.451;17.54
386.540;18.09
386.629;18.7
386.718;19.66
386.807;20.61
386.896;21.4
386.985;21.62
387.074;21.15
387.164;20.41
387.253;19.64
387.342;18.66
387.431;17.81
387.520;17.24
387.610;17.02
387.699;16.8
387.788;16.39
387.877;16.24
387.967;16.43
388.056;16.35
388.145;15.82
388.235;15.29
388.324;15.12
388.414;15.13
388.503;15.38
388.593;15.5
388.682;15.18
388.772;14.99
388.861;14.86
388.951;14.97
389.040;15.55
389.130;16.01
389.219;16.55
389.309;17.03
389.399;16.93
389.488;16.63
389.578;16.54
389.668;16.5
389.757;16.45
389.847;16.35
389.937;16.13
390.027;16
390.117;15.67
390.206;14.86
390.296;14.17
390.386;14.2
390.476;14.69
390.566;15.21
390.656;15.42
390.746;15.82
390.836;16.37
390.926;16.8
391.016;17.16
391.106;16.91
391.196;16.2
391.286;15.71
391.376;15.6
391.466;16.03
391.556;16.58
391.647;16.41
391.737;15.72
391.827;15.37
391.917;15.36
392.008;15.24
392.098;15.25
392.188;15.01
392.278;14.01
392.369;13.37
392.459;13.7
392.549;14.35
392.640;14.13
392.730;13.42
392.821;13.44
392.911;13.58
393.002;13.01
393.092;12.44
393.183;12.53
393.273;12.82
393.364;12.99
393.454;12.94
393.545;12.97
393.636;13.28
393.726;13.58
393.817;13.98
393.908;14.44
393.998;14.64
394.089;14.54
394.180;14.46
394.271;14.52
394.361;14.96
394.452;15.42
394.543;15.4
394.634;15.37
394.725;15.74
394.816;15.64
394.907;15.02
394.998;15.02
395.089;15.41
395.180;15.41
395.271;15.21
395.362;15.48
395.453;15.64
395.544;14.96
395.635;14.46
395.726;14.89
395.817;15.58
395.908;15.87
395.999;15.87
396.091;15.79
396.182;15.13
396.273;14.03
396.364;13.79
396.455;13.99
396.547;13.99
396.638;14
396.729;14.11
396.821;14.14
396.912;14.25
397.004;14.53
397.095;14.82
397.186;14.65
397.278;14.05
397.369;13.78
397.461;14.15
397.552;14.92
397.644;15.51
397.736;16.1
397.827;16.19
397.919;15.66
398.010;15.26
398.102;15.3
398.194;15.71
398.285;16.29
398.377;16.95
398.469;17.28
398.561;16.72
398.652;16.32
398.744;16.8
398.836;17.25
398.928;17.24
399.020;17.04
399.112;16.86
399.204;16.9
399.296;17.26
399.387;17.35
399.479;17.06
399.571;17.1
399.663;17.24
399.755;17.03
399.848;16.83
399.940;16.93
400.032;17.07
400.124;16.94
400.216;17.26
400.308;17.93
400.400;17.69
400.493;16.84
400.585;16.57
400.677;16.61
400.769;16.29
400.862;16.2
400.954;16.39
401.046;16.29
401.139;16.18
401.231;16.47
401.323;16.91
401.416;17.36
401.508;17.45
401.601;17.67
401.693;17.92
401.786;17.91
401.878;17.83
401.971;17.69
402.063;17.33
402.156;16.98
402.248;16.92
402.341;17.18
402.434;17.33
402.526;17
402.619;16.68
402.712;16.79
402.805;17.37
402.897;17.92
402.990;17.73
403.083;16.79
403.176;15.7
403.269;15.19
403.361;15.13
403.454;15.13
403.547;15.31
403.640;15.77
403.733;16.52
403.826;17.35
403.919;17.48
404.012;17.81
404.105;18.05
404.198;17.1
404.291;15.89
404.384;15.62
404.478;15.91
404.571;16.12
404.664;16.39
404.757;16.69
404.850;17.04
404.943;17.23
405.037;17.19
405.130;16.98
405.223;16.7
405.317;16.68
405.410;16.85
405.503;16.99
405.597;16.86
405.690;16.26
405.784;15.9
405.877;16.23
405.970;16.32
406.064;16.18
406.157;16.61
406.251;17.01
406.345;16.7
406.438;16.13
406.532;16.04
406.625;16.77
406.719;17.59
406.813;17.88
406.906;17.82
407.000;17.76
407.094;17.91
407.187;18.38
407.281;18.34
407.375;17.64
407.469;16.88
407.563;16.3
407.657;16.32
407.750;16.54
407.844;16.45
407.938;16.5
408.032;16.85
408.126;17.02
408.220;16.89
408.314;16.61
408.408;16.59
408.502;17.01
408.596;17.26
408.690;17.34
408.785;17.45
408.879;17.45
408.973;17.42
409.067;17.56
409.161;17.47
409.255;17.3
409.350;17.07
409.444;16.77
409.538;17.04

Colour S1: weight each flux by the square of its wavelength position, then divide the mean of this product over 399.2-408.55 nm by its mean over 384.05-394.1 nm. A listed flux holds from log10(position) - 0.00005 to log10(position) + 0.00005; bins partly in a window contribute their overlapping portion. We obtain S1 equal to 1.16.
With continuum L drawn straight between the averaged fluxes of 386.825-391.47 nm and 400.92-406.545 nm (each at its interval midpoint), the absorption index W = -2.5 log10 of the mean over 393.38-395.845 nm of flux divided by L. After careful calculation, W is 0.128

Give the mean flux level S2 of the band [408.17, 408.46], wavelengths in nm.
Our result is 16.7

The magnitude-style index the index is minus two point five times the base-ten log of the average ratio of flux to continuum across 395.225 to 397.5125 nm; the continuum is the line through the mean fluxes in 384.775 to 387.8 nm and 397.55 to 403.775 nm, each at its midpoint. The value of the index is 0.147 mag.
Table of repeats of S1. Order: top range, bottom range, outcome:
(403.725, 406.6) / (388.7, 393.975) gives 1.19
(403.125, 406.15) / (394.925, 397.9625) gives 1.15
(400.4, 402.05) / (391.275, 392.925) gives 1.20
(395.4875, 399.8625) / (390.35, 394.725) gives 1.09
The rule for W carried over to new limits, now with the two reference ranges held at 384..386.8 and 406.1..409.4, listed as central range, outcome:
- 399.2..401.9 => -0.028 mag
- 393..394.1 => 0.203 mag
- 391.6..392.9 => 0.103 mag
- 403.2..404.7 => 0.037 mag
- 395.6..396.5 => 0.094 mag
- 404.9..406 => 0.017 mag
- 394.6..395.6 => 0.062 mag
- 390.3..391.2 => 0.011 mag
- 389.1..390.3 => -0.023 mag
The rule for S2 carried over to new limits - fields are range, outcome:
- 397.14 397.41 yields 14.2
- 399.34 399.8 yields 17.2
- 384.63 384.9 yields 15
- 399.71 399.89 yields 16.8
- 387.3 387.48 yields 18.2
